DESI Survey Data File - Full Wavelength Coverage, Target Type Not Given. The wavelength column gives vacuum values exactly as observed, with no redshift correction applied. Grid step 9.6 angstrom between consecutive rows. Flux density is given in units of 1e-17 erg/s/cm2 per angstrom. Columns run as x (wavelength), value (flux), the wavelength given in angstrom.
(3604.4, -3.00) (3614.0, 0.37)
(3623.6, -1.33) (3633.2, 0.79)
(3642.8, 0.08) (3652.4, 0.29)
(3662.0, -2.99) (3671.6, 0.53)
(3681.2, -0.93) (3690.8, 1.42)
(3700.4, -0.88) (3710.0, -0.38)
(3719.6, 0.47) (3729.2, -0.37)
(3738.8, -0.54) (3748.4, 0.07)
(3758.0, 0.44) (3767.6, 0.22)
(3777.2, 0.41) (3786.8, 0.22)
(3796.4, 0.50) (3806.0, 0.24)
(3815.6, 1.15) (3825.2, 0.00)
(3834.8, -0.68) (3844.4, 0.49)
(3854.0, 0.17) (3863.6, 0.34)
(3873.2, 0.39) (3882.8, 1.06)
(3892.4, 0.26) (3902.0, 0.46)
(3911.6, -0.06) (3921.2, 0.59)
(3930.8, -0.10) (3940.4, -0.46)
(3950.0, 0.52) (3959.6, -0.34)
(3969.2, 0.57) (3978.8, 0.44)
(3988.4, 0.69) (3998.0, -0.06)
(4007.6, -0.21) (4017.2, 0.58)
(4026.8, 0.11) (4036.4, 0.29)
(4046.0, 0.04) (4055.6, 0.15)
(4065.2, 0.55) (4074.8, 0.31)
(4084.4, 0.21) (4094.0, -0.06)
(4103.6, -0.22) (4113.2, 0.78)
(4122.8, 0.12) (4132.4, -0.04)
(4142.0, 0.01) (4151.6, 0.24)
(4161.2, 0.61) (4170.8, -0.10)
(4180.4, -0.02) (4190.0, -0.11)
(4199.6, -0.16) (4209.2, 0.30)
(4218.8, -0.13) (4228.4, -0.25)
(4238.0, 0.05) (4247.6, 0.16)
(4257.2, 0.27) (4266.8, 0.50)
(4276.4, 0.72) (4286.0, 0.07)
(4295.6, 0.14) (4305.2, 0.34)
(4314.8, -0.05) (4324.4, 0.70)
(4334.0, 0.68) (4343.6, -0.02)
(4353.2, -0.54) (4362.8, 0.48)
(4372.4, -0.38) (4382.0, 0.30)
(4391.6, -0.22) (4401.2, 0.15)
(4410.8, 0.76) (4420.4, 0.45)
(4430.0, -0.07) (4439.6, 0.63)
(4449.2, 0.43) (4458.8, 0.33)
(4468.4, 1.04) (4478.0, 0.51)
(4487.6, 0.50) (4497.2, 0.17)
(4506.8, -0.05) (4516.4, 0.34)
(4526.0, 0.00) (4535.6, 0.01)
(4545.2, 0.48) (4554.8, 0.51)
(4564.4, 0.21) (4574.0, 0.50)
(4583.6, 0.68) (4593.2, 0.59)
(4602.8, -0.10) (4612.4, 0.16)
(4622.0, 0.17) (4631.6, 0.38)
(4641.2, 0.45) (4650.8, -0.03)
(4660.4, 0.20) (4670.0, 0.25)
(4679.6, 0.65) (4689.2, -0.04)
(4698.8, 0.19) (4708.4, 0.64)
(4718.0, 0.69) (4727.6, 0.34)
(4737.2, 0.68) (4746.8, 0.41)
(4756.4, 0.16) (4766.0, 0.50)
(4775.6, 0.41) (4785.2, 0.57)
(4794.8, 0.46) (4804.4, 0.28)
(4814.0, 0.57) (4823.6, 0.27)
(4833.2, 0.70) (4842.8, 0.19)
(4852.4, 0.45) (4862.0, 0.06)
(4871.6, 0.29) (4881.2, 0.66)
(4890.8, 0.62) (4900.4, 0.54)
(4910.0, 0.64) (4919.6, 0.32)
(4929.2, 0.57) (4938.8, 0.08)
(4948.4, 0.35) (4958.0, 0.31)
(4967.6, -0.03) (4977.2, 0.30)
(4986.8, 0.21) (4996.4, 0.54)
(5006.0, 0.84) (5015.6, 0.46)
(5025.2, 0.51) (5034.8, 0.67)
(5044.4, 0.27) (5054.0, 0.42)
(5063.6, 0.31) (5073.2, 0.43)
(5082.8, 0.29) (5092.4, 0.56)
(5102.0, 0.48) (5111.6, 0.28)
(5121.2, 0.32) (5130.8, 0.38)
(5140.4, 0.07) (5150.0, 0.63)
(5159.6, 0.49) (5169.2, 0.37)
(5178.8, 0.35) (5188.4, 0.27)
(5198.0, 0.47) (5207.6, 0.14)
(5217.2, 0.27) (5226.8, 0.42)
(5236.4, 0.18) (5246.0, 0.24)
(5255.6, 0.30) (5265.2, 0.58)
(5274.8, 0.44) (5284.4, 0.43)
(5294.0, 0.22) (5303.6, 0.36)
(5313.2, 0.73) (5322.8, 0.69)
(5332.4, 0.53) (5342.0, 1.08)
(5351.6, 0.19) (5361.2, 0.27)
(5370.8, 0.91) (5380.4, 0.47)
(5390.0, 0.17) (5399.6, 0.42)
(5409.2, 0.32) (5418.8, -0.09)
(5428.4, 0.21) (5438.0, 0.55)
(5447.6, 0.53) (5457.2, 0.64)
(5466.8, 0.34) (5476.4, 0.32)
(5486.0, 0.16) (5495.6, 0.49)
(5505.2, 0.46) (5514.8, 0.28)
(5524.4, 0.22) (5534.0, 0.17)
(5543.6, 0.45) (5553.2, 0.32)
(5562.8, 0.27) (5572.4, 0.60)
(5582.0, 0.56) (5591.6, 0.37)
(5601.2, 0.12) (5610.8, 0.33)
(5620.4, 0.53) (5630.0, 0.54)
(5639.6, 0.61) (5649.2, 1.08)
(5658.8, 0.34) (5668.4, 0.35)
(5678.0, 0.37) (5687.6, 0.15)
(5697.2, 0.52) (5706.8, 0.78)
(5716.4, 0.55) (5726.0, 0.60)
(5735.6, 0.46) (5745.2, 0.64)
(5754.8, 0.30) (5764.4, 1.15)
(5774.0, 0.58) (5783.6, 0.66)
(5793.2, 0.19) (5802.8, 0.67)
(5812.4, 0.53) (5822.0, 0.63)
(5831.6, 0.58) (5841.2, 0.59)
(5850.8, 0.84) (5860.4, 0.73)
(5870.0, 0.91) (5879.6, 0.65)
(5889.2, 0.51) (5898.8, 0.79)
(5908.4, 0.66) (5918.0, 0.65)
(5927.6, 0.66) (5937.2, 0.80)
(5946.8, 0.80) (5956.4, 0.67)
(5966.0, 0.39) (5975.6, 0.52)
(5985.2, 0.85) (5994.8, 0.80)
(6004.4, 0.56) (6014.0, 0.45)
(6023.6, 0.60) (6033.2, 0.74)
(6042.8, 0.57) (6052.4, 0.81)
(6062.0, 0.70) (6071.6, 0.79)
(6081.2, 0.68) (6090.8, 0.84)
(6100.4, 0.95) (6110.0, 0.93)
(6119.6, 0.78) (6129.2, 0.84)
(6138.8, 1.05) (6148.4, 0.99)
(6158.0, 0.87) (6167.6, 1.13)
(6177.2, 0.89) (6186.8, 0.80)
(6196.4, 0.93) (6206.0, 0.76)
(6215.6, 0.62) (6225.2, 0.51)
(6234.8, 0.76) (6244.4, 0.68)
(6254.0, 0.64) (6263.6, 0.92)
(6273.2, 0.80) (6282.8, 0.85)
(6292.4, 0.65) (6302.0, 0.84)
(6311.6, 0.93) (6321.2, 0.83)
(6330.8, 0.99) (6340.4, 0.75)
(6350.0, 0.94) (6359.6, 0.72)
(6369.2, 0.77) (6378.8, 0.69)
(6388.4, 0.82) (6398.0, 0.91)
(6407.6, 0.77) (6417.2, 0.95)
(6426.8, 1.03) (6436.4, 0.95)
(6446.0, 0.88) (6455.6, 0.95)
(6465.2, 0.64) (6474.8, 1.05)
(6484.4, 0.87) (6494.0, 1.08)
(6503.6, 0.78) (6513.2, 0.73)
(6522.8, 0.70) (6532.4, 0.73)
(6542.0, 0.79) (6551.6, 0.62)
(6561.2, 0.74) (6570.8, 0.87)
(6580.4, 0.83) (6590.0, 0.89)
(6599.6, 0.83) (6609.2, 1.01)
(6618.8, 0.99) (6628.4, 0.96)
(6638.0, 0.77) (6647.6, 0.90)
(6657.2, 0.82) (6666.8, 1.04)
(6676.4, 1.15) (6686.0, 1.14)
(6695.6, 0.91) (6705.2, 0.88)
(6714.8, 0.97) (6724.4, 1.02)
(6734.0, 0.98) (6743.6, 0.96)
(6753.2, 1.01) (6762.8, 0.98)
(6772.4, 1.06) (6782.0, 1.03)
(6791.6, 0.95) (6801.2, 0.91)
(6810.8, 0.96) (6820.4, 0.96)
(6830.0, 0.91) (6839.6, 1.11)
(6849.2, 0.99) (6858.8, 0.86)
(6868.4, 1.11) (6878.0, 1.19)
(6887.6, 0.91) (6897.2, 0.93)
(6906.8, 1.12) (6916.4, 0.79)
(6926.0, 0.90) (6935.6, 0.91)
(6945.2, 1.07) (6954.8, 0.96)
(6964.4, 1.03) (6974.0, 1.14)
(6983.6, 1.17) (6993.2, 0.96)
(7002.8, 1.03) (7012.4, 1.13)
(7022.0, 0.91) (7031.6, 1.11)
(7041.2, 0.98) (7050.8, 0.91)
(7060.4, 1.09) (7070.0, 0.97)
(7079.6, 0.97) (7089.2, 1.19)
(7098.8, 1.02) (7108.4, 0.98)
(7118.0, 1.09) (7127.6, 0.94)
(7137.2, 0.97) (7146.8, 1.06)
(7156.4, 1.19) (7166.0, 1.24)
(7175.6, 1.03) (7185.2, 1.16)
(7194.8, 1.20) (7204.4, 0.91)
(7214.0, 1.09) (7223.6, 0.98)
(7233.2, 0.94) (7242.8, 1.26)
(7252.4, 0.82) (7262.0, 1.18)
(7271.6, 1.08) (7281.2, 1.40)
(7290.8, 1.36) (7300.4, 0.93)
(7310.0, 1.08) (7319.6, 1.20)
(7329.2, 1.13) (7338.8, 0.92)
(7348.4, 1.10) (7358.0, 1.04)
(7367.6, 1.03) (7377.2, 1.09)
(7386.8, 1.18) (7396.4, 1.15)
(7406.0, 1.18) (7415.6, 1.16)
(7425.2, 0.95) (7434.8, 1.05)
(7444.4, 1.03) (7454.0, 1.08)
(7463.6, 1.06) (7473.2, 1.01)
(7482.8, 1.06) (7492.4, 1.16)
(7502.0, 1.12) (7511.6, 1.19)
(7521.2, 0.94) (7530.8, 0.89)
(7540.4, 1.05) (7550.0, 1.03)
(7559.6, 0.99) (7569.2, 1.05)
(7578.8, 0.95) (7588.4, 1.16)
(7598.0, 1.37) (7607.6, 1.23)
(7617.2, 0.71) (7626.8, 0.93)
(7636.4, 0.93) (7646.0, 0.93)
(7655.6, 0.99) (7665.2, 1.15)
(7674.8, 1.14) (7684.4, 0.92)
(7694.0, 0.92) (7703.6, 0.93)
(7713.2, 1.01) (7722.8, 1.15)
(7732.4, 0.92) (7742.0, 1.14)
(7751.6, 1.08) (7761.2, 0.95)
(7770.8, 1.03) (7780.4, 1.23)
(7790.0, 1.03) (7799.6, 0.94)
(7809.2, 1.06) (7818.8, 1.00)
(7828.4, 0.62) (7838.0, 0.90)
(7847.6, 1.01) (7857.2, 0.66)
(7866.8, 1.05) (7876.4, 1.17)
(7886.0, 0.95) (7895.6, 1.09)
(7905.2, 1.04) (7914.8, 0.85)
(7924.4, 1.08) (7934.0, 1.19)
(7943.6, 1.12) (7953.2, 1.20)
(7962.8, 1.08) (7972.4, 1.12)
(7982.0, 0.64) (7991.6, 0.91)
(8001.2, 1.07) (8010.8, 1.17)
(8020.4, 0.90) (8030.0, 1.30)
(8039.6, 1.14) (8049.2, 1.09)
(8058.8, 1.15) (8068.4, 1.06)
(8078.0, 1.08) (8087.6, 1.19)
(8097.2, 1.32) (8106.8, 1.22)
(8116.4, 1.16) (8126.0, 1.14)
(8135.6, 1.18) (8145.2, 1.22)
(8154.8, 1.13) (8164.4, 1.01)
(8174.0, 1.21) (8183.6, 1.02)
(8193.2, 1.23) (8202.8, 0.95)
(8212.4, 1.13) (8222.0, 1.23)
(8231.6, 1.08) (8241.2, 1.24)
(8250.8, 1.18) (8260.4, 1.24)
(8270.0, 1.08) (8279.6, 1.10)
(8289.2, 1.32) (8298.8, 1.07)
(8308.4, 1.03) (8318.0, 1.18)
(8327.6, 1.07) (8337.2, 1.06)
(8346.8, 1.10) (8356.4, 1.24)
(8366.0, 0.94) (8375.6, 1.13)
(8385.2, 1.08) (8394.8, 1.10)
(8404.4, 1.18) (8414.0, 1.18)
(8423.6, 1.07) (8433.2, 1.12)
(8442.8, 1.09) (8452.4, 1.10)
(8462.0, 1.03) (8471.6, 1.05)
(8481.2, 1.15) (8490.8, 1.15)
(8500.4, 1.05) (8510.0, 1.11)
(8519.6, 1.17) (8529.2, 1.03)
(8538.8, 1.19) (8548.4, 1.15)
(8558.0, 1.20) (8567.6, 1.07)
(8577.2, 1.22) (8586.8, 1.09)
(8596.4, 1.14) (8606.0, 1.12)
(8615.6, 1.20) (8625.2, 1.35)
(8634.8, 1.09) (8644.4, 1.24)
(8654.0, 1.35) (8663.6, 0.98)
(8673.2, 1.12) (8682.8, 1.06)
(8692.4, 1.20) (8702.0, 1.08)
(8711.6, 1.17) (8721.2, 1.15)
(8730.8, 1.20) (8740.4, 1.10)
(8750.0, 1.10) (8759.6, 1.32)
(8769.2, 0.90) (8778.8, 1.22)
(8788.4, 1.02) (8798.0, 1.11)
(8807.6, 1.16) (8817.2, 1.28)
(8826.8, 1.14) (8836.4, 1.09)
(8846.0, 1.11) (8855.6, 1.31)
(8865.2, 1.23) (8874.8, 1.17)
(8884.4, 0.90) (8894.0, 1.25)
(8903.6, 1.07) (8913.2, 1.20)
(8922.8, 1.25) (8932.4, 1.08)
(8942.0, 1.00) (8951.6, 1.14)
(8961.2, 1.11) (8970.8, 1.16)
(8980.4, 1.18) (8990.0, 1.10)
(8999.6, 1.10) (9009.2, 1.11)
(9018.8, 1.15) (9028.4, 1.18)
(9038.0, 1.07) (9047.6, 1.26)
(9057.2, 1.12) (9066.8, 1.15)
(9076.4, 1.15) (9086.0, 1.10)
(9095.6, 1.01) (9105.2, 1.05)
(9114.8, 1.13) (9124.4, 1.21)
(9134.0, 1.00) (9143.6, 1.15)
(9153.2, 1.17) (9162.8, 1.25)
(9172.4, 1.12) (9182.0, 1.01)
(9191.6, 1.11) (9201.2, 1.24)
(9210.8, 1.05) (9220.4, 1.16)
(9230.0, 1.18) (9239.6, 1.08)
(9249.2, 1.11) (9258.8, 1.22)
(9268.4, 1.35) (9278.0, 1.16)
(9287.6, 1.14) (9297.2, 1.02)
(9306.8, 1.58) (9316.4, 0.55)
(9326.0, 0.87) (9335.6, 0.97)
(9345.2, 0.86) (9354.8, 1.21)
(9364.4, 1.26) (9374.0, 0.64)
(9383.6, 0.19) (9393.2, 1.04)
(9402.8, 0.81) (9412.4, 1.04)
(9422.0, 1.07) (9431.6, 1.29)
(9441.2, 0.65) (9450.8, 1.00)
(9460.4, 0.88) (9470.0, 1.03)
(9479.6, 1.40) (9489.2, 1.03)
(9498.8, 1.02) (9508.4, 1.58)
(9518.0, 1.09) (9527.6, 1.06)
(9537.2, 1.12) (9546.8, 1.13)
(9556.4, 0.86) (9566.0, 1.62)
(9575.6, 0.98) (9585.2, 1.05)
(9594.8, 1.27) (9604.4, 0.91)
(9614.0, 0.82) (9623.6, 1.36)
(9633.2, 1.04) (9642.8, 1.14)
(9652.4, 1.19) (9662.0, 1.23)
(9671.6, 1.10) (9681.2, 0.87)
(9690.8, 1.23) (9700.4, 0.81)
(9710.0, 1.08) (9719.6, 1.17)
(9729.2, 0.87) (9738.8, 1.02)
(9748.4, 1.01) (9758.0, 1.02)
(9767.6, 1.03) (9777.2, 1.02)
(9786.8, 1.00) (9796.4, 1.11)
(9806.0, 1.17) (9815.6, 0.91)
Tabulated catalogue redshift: 0.51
